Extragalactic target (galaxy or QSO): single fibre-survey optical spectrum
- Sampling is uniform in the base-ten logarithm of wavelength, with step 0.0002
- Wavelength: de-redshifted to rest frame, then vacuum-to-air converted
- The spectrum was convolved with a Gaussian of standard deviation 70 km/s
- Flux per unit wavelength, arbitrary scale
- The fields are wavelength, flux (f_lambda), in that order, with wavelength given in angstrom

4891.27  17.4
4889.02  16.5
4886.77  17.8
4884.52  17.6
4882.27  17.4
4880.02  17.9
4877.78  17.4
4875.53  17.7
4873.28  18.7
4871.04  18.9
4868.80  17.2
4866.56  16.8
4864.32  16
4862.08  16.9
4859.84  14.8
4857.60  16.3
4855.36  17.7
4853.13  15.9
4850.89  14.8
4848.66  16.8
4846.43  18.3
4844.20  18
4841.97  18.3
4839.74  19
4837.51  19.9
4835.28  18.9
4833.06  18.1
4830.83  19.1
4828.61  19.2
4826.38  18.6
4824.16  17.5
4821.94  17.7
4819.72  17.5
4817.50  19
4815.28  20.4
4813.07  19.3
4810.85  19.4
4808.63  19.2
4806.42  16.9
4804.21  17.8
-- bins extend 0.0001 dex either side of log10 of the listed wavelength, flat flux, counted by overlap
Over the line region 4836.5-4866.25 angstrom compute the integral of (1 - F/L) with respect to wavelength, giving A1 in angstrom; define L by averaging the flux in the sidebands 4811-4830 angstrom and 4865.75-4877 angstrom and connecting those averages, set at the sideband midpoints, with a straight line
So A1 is 1.8 angstrom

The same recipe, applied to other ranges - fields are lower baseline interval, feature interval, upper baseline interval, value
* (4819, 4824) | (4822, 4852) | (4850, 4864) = -2.20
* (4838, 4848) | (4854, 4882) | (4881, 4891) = 0.94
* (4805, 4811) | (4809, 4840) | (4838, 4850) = -1.02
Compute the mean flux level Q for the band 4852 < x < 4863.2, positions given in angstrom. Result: 16.3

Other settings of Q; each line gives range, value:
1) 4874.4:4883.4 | 17.6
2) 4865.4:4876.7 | 17.9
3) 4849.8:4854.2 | 15.3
